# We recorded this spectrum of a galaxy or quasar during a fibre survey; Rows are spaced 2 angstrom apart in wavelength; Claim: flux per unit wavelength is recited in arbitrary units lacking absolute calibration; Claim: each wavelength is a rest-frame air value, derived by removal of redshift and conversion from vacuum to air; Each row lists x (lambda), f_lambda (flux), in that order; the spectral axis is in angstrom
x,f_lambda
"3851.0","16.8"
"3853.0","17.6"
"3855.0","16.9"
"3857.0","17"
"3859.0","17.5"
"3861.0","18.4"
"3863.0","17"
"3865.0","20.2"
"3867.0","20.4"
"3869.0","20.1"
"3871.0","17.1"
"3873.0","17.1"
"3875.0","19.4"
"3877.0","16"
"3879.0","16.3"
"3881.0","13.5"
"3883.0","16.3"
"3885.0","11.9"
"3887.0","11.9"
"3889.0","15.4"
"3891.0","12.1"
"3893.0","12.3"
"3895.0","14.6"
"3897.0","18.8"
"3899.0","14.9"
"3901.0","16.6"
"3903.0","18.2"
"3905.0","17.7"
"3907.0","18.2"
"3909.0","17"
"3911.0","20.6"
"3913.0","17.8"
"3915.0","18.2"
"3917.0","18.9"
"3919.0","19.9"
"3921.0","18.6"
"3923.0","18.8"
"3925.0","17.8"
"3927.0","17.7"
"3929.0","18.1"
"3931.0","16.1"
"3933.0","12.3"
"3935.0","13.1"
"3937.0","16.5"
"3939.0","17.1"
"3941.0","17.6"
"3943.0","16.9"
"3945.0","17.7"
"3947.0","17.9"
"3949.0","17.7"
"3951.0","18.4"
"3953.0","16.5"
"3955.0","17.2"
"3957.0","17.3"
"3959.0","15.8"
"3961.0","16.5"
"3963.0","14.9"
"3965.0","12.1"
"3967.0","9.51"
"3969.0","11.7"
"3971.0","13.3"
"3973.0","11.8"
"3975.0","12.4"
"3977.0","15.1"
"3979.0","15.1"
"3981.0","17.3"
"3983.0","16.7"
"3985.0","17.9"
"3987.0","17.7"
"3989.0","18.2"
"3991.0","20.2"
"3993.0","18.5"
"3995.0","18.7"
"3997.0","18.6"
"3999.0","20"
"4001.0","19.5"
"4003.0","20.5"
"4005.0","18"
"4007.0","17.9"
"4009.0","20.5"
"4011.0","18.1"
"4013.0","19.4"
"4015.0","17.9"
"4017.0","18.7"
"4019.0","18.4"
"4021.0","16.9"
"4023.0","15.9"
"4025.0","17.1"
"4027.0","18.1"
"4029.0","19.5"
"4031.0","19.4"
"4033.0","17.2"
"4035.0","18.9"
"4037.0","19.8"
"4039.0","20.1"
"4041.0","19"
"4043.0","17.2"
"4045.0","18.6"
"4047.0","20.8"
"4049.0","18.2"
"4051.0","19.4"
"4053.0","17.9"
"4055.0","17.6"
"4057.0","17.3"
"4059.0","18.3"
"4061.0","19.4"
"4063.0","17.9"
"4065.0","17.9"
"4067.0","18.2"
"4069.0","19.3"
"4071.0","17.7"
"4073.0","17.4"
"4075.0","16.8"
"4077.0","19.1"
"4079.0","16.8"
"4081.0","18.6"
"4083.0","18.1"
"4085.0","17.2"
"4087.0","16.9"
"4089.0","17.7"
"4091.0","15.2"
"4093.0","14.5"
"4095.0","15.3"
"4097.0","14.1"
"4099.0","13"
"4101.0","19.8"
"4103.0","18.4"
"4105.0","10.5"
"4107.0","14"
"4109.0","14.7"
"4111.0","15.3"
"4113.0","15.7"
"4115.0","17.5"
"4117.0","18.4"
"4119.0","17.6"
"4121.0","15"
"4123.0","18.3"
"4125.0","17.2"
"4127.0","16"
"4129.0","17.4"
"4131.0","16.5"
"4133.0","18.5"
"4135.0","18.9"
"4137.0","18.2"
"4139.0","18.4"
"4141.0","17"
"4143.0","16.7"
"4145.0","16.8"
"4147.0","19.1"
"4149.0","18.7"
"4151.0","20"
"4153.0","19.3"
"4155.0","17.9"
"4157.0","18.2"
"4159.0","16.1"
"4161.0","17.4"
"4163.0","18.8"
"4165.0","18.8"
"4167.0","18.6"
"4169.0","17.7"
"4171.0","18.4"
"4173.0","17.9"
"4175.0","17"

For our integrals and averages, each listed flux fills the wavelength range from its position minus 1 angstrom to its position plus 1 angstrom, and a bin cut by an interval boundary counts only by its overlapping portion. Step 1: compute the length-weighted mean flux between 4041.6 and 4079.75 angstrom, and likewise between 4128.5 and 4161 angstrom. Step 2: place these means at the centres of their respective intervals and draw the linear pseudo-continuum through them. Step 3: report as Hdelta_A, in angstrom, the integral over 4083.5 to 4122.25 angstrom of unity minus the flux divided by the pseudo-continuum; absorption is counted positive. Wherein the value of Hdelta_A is 4.75 angstrom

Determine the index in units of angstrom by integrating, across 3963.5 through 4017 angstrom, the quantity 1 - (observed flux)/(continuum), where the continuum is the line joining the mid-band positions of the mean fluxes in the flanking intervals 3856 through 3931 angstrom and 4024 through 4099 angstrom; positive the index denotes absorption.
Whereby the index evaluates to 2.2 angstrom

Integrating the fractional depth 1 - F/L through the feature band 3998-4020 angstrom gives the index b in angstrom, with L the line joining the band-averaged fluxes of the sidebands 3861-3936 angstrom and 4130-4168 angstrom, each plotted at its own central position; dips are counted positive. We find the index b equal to -2.0 angstrom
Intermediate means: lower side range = 16.8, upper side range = 18.1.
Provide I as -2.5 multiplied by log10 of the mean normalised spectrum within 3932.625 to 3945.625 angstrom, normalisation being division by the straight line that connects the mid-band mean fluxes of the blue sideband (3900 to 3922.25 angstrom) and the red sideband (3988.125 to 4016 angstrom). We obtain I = 0.16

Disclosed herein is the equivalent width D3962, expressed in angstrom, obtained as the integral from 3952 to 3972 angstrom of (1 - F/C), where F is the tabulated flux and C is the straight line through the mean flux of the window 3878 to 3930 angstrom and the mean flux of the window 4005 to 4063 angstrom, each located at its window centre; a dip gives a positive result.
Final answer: 3.4 angstrom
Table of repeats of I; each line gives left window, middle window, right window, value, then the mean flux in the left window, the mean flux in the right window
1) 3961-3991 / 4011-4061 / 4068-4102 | -0.16 mag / 14.8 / 16.9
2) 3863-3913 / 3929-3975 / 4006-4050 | 0.14 mag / 16.6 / 18.5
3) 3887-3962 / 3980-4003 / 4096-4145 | -0.11 mag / 16.9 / 16.6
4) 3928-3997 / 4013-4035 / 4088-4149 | -0.11 mag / 16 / 16.6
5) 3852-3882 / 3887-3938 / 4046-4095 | 0.06 mag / 17.6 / 17.8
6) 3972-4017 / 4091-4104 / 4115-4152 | 0.12 mag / 17.7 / 17.7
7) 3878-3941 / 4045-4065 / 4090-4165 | -0.11 mag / 16.4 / 16.9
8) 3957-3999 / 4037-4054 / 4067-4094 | -0.13 mag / 15.7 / 17.4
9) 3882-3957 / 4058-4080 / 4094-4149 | -0.09 mag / 16.7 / 16.6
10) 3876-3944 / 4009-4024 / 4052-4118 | -0.09 mag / 16.4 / 16.9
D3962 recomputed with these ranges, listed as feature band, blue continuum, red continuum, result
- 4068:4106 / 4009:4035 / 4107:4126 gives 0.85 angstrom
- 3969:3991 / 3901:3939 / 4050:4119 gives 2.17 angstrom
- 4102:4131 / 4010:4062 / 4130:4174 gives 3.24 angstrom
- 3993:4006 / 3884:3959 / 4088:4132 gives -2.18 angstrom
